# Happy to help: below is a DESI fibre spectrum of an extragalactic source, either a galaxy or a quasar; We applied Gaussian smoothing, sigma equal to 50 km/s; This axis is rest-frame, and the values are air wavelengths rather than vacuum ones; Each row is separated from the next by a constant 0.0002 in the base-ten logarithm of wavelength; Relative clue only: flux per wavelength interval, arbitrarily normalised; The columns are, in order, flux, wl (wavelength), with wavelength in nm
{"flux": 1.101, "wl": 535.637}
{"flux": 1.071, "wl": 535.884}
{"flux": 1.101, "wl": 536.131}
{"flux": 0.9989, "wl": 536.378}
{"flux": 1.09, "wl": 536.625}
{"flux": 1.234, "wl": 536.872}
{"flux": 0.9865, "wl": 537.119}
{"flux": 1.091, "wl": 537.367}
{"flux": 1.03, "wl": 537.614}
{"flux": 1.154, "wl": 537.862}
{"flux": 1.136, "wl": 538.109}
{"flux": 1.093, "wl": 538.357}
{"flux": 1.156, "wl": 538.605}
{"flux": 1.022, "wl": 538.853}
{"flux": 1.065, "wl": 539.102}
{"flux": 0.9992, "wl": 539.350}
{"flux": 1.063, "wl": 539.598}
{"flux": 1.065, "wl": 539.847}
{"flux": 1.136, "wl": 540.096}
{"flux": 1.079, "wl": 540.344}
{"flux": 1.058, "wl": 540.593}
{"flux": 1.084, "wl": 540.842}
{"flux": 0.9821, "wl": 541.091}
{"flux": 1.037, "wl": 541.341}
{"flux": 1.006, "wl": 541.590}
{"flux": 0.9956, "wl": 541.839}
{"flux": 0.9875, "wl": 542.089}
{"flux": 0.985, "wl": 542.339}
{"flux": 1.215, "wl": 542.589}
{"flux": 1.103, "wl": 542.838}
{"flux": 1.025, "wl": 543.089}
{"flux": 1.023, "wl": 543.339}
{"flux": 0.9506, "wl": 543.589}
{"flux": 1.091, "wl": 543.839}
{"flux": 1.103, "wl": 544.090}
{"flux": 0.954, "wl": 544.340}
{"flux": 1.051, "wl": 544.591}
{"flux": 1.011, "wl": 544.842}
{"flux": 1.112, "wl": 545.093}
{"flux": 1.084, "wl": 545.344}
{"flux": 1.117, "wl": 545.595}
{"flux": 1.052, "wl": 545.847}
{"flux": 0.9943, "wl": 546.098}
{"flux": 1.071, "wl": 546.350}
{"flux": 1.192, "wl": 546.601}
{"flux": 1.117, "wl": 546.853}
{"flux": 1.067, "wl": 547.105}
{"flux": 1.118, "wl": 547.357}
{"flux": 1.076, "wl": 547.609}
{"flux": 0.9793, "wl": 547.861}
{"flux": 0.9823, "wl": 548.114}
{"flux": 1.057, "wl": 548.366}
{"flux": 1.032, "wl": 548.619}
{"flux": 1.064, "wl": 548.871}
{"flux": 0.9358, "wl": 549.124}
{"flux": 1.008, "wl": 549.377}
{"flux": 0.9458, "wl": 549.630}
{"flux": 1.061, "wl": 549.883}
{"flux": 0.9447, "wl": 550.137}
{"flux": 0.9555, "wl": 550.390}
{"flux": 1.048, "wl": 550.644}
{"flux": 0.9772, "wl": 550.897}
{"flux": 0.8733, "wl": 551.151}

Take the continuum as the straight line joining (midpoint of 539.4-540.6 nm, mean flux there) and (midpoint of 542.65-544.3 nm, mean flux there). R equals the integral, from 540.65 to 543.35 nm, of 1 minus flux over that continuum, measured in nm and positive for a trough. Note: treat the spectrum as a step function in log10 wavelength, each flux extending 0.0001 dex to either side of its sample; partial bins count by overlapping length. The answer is 0.05 nm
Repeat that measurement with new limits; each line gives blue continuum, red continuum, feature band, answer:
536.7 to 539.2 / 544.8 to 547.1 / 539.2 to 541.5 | 0.08 nm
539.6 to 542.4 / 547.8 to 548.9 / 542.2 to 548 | -0.20 nm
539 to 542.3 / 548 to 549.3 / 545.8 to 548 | -0.12 nm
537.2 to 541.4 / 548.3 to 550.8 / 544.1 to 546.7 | -0.08 nm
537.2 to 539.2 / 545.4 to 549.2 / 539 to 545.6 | 0.16 nm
